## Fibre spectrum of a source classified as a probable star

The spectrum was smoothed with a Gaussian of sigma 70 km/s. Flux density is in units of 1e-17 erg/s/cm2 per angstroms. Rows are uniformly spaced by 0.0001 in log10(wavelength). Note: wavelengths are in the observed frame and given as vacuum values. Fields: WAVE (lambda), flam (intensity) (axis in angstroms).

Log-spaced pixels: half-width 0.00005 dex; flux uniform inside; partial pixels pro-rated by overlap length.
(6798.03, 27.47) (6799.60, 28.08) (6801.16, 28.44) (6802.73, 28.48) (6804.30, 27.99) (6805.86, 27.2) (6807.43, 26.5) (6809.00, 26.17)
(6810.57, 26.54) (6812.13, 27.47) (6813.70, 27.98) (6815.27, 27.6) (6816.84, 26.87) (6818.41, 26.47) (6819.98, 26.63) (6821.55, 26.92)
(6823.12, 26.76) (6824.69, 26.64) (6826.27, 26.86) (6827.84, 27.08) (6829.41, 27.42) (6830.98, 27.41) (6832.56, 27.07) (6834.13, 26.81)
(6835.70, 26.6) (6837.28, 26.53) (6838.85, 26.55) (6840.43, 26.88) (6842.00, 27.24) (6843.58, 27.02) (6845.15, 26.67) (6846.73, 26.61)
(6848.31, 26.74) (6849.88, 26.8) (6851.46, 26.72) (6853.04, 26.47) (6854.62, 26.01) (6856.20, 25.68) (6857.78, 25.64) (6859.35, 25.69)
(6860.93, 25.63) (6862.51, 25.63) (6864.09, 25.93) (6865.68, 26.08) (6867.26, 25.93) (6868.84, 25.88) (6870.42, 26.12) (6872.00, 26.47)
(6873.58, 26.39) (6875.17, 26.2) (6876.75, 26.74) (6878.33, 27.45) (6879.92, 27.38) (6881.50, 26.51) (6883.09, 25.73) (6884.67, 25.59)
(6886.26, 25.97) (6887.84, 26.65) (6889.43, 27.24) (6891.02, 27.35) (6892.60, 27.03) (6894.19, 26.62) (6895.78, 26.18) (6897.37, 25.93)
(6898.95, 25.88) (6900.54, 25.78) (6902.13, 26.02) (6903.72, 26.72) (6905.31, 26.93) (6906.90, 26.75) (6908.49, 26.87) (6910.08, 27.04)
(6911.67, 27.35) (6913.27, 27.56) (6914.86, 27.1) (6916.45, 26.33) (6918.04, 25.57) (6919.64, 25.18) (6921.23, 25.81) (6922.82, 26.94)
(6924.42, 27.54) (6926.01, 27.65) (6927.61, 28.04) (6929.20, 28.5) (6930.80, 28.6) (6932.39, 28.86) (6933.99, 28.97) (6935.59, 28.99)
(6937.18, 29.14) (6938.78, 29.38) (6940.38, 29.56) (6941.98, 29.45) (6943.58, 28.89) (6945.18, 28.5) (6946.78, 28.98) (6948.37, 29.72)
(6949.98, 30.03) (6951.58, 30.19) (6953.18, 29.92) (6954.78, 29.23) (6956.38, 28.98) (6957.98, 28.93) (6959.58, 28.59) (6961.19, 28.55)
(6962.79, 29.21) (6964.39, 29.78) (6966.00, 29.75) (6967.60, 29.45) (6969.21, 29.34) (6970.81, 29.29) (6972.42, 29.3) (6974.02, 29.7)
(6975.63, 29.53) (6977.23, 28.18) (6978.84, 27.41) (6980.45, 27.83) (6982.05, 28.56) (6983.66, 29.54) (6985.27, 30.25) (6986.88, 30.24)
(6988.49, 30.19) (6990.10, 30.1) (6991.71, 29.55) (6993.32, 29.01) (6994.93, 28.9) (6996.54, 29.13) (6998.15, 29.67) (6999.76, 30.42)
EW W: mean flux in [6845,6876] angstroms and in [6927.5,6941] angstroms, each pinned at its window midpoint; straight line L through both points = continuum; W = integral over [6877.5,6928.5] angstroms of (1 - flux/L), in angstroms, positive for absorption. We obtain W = 2.0 angstroms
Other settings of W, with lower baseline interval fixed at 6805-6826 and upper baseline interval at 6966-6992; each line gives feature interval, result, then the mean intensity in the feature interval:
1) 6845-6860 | 0.6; 26.3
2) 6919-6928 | 0.5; 26.8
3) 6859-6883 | 1.3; 26.3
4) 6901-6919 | 1.0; 26.7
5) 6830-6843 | 0.2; 26.9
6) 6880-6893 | 0.7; 26.6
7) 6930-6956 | -0.5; 29.3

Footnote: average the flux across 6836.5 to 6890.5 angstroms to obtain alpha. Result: 26.4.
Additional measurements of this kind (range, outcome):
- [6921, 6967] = 28.9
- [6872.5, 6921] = 26.5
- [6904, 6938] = 27.4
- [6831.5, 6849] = 26.8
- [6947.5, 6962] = 29.4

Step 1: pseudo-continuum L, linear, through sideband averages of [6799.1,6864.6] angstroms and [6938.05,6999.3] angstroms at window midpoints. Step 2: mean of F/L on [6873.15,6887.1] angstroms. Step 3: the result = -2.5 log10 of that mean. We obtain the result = 0.05 mag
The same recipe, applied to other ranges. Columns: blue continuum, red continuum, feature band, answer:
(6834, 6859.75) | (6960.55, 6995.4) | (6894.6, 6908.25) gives 0.05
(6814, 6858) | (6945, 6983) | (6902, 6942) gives 0.03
